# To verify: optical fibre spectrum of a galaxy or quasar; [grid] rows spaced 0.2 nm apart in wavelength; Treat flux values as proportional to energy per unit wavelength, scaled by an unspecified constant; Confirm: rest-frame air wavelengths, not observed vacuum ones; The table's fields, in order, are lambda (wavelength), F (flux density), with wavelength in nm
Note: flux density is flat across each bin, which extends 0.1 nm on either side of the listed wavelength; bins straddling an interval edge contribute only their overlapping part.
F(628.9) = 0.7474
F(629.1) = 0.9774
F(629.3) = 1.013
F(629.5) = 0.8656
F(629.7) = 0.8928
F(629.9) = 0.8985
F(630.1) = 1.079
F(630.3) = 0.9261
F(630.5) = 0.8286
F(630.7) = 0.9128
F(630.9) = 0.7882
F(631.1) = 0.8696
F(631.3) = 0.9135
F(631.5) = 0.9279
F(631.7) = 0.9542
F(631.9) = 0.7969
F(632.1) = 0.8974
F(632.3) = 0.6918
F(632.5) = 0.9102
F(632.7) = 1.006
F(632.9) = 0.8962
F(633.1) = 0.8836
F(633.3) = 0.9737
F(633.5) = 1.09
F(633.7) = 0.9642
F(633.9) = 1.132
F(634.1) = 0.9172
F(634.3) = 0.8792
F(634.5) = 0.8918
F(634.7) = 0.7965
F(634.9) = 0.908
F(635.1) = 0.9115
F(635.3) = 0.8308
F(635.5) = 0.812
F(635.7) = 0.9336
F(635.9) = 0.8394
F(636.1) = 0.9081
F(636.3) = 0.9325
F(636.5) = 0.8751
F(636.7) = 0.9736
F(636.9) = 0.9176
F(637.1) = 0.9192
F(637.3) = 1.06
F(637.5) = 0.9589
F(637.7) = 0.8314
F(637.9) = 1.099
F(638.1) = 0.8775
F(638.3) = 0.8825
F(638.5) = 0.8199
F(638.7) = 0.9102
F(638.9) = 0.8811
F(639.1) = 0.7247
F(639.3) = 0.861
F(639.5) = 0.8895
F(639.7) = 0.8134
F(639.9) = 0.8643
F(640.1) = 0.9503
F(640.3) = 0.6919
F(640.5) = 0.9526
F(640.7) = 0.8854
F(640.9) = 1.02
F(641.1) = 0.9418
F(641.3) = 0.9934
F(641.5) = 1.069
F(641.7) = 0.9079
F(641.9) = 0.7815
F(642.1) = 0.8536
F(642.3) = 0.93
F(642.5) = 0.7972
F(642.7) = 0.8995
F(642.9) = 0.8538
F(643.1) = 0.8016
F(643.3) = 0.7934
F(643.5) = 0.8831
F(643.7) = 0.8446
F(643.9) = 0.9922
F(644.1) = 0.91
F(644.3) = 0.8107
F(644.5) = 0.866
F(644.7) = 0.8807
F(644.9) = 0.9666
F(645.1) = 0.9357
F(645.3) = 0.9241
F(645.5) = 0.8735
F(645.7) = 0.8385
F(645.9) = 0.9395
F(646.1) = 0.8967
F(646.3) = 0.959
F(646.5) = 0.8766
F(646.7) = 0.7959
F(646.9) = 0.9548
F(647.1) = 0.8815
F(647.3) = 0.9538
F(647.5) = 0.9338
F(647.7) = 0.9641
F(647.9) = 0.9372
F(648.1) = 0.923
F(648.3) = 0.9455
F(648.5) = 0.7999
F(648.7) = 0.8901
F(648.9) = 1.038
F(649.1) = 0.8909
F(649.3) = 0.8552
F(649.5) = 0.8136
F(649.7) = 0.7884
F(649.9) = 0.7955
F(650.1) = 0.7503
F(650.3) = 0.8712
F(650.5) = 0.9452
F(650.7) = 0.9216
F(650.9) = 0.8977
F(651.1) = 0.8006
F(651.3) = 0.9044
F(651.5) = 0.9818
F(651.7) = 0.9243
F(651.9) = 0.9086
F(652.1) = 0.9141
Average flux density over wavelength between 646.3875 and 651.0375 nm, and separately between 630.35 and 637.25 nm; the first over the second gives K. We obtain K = 1.0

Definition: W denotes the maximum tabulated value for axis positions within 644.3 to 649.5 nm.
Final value 1.038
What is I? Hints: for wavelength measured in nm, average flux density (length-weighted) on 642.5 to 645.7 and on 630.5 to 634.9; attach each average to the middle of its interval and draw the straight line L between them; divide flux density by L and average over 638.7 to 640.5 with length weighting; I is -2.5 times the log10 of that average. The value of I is 0.06 mag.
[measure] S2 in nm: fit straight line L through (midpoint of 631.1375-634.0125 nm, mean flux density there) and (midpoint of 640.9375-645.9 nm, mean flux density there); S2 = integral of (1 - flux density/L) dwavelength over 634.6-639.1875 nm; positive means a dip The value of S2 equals 0.09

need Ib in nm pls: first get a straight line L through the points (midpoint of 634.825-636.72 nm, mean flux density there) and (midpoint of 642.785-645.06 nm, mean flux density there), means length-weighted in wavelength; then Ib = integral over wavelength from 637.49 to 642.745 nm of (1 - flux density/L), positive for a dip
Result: -0.06 nm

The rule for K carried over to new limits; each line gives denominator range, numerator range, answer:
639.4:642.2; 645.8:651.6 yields 0.99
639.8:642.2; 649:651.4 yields 0.94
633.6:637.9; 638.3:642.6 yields 0.96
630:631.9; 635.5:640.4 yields 0.98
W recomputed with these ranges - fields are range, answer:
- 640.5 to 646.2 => 1.069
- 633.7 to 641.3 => 1.132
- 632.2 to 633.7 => 1.09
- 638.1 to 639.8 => 0.9102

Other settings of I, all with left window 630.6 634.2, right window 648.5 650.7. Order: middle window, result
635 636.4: 0.032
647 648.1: -0.076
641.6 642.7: 0.036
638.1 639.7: 0.057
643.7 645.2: -0.030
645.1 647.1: -0.027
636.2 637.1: -0.023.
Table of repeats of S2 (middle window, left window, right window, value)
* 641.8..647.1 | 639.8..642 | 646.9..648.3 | 0.26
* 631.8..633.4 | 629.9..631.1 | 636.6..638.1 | 0.07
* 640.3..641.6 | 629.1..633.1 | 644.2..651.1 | -0.09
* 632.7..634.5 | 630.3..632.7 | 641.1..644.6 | -0.19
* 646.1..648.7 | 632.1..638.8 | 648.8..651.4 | -0.10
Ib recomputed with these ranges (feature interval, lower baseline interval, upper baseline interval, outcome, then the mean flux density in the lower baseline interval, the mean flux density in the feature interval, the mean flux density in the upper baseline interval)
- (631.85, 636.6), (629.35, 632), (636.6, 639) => 0.045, 0.899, 0.904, 0.928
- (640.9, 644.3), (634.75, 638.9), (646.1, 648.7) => 0.061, 0.908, 0.892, 0.909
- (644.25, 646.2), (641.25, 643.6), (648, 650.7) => -0.044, 0.878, 0.895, 0.872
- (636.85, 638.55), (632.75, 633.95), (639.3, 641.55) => 0.010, 0.985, 0.933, 0.91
